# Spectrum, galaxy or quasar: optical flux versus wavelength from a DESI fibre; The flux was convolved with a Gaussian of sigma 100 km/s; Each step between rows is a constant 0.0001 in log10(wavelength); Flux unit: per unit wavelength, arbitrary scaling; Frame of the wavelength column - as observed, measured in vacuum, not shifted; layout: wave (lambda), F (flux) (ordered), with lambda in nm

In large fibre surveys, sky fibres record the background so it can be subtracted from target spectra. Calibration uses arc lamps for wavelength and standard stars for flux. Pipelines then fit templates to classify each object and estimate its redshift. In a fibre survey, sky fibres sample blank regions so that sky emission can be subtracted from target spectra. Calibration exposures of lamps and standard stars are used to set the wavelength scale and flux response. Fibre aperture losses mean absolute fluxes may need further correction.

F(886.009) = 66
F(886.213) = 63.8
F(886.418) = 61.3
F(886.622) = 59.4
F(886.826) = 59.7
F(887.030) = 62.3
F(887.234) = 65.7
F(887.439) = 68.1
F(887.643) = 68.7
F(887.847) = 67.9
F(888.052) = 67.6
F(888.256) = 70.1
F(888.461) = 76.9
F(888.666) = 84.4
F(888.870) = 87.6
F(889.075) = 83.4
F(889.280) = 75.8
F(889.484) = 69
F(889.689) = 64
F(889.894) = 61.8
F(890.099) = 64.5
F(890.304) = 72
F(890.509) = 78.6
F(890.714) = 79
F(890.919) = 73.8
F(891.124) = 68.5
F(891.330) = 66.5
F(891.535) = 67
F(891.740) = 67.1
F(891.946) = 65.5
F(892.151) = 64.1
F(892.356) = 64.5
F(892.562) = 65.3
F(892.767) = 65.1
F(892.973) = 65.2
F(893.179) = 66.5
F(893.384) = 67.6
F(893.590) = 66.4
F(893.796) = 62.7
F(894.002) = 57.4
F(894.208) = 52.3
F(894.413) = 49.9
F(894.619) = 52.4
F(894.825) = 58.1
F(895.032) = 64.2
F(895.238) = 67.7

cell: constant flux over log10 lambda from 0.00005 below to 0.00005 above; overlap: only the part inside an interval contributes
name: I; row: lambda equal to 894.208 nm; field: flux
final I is 52.3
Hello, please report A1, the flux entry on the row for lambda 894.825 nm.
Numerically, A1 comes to 58.1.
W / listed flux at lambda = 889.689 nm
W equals 64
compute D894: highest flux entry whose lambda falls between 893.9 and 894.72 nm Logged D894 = 57.4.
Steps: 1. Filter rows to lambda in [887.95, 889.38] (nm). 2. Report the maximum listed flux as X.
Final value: 87.6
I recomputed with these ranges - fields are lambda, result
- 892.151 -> 64.1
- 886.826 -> 59.7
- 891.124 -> 68.5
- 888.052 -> 67.6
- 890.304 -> 72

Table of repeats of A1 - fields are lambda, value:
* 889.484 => 69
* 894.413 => 49.9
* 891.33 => 66.5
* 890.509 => 78.6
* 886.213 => 63.8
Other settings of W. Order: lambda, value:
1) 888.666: 84.4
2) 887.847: 67.9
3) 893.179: 66.5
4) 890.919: 73.8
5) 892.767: 65.1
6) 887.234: 65.7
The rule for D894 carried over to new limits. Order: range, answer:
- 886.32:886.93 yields 61.3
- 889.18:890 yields 75.8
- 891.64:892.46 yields 67.1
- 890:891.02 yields 79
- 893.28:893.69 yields 67.6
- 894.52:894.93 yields 58.1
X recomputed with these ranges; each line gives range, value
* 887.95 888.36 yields 70.1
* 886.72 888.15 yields 68.7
